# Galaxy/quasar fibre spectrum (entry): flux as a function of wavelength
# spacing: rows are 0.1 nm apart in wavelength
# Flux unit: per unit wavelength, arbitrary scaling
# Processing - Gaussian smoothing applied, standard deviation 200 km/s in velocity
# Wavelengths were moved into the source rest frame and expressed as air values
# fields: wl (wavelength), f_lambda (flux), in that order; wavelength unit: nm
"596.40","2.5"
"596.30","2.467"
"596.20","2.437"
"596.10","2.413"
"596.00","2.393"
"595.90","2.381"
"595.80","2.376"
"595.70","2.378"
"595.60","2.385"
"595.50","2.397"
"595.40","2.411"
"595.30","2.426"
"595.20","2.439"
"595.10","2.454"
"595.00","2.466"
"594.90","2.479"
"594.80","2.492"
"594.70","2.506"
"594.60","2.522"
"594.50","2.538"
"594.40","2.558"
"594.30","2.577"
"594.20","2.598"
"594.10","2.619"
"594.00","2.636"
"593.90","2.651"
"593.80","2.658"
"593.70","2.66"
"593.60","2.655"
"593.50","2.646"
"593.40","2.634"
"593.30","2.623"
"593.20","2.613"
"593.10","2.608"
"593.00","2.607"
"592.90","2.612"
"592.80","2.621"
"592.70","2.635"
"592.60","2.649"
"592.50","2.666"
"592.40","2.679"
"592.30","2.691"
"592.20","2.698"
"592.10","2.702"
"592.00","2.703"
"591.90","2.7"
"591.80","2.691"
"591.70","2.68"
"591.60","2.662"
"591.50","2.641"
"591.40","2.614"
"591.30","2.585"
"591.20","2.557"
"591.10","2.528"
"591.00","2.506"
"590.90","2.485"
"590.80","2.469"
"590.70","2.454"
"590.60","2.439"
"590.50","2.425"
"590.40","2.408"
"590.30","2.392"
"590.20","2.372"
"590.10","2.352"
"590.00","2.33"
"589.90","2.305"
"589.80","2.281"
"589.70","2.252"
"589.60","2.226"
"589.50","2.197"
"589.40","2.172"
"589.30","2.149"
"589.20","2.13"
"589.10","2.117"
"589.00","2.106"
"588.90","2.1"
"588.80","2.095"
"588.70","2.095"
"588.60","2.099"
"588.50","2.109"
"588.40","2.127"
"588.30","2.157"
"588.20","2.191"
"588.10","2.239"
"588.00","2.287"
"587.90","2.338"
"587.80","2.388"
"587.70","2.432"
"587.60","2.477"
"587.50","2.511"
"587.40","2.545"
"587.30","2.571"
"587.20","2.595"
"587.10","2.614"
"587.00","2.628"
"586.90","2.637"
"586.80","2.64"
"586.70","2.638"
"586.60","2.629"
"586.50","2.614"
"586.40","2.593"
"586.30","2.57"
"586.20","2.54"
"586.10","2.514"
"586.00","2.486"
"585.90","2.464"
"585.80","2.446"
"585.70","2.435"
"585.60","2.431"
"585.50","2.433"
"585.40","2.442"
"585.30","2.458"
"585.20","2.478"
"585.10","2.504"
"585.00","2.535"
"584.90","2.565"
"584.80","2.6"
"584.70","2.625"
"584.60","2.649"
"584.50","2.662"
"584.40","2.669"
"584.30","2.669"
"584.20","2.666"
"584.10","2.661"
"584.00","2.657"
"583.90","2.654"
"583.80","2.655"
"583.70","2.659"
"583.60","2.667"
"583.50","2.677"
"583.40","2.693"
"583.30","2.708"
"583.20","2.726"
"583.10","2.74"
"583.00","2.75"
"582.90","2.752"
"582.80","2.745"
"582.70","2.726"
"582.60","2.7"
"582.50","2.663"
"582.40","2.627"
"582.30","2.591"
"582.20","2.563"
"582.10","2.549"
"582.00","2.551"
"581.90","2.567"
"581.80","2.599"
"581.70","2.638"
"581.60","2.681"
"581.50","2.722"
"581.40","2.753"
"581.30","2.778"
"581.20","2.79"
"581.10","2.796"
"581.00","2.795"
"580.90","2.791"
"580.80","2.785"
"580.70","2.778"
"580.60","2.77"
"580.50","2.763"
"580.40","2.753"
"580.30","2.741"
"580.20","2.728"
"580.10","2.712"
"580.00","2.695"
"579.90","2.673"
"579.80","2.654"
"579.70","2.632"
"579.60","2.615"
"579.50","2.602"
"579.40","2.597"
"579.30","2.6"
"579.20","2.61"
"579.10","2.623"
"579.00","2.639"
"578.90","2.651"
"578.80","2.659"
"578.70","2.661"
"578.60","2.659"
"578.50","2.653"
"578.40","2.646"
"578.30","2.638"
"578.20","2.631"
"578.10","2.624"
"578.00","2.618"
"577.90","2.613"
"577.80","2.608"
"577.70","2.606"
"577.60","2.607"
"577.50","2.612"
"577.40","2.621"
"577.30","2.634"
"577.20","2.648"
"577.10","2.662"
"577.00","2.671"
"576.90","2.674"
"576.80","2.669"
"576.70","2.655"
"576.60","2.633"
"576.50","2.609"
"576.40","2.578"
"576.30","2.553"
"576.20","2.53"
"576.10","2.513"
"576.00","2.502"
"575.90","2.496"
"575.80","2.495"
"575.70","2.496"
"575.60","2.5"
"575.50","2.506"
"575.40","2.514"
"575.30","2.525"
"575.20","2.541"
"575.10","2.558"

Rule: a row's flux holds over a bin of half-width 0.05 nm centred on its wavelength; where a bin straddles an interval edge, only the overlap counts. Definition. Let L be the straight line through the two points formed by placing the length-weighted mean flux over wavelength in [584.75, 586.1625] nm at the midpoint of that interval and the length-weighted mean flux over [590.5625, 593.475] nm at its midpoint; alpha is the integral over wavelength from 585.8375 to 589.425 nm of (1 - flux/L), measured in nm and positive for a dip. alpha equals 0.21 nm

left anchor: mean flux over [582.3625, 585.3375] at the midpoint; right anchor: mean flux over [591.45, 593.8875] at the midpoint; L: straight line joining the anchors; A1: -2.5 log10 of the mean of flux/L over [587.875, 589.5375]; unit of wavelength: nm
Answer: 0.23 mag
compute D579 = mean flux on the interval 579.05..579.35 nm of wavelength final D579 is 2.61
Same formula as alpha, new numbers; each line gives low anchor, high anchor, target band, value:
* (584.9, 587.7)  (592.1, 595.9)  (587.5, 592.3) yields 0.32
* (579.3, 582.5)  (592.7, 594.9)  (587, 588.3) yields 0.10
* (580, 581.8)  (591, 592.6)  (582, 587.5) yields 0.22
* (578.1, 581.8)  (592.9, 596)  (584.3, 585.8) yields 0.06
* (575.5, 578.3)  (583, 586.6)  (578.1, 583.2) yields -0.17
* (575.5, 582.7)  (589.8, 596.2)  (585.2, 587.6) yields 0.05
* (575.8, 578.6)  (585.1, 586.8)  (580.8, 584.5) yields -0.20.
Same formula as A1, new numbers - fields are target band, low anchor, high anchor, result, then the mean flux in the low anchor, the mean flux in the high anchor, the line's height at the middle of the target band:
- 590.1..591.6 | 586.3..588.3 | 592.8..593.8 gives 0.04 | 2.5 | 2.63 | 2.58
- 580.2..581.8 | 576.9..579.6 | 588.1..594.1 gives -0.06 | 2.63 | 2.45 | 2.59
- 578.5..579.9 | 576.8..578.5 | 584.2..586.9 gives -0.01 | 2.63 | 2.55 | 2.62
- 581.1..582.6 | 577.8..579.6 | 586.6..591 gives -0.05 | 2.63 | 2.34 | 2.54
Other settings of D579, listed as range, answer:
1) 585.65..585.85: 2.44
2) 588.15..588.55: 2.15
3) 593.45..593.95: 2.65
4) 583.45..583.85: 2.66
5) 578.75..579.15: 2.64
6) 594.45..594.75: 2.52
